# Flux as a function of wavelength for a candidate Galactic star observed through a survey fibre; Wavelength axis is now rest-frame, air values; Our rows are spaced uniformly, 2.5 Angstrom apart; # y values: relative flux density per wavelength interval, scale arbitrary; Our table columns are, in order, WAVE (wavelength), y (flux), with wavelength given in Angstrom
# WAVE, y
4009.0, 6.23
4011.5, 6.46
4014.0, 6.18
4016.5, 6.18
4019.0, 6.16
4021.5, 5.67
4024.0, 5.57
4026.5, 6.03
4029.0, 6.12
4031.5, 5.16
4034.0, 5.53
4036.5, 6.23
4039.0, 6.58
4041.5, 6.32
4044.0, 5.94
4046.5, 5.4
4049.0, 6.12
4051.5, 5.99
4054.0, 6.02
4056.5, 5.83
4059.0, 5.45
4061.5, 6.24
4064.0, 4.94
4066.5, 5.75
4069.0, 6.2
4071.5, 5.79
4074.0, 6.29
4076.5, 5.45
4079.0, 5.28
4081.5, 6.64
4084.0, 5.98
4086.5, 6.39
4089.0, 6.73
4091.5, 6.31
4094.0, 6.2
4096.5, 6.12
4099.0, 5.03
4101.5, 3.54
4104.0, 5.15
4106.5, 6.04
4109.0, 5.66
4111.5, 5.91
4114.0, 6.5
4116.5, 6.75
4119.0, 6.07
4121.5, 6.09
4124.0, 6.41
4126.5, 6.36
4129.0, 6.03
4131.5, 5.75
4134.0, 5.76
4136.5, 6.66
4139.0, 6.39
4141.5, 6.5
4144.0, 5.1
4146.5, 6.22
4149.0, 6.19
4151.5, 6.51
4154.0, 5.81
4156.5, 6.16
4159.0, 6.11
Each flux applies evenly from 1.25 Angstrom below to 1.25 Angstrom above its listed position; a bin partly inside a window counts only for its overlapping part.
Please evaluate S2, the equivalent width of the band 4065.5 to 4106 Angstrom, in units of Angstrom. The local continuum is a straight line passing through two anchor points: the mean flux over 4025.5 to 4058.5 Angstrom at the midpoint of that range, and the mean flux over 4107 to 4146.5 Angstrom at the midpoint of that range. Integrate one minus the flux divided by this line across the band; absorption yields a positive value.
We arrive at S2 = 1.5 Angstrom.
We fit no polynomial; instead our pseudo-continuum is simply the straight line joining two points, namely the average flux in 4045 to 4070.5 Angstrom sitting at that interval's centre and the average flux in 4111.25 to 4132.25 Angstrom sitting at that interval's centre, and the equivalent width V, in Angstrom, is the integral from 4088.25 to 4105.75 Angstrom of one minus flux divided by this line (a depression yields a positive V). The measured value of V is 1.4 Angstrom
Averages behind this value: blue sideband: 5.8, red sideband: 6.23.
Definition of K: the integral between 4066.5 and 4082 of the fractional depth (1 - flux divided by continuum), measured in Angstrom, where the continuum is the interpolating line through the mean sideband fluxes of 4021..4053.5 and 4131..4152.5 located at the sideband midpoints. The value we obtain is 0.2 Angstrom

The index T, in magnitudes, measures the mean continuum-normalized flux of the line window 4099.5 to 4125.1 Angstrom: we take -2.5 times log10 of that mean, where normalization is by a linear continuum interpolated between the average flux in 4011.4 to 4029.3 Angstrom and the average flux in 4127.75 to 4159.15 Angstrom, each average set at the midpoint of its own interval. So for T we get 0.05 mag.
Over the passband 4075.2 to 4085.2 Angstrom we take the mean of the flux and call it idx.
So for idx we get 5.84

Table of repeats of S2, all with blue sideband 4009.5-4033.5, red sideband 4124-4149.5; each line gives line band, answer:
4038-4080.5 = 0.98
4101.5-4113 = 1.12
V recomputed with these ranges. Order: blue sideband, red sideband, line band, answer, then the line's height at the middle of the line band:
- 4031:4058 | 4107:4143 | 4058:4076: 0.63 Angstrom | 6.01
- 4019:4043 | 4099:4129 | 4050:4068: 0.42 Angstrom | 5.89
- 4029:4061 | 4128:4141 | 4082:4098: -0.70 Angstrom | 6.02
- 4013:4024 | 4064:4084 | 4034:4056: -0.40 Angstrom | 5.93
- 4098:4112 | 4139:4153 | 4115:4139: -2.27 Angstrom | 5.69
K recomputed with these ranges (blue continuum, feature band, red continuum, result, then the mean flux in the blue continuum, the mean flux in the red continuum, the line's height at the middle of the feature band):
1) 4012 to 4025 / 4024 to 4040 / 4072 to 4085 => 0.19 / 5.99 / 5.92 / 5.97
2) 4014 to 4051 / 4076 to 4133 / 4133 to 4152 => 1.38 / 5.94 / 6.16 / 6.08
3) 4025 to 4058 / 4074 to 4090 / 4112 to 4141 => 0.01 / 5.94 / 6.25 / 6.09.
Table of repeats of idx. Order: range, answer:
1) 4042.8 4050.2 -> 5.82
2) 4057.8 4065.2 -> 5.55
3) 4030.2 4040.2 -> 5.87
